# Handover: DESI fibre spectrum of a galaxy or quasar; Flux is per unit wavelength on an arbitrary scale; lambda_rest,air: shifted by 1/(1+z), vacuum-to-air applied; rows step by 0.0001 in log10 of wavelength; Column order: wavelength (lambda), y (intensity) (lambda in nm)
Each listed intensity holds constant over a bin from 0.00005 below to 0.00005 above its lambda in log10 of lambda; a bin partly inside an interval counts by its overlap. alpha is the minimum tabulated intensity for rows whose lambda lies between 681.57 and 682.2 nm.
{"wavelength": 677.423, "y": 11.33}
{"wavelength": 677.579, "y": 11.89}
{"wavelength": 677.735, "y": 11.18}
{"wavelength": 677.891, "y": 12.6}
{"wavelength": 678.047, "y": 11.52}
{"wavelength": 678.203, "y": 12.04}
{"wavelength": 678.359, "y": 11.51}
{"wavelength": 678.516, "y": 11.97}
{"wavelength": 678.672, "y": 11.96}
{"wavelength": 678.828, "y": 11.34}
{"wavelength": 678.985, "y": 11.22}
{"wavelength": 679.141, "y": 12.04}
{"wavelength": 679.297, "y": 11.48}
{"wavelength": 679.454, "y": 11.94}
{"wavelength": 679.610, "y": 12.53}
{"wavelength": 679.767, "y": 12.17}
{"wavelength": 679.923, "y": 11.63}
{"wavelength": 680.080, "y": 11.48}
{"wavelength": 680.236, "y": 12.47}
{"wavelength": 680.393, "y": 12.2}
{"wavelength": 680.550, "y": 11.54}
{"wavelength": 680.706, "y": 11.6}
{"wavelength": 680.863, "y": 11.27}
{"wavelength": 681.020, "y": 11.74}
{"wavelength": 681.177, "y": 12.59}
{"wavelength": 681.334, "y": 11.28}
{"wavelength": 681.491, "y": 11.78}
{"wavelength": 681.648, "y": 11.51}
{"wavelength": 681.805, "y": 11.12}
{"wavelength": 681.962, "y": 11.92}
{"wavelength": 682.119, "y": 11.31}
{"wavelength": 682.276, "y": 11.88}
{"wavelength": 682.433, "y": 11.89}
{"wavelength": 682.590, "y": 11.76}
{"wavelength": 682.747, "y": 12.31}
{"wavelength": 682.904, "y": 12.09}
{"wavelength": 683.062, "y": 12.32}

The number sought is 11.12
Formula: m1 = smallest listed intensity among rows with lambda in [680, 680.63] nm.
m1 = 11.48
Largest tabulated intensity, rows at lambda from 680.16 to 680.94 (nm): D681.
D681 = 12.47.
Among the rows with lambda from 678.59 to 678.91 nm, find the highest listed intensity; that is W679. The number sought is 11.96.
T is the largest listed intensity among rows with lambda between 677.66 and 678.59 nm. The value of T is 12.6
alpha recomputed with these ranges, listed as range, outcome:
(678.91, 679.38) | 11.22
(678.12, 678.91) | 11.34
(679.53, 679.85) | 12.17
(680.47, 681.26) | 11.27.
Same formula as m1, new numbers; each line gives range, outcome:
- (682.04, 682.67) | 11.31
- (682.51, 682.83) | 11.76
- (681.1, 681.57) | 11.28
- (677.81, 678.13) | 11.52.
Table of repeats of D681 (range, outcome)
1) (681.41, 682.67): 11.92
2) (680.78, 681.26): 12.59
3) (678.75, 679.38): 12.04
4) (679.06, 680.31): 12.53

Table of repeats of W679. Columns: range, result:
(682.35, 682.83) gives 12.31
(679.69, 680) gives 12.17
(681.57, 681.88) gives 11.51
